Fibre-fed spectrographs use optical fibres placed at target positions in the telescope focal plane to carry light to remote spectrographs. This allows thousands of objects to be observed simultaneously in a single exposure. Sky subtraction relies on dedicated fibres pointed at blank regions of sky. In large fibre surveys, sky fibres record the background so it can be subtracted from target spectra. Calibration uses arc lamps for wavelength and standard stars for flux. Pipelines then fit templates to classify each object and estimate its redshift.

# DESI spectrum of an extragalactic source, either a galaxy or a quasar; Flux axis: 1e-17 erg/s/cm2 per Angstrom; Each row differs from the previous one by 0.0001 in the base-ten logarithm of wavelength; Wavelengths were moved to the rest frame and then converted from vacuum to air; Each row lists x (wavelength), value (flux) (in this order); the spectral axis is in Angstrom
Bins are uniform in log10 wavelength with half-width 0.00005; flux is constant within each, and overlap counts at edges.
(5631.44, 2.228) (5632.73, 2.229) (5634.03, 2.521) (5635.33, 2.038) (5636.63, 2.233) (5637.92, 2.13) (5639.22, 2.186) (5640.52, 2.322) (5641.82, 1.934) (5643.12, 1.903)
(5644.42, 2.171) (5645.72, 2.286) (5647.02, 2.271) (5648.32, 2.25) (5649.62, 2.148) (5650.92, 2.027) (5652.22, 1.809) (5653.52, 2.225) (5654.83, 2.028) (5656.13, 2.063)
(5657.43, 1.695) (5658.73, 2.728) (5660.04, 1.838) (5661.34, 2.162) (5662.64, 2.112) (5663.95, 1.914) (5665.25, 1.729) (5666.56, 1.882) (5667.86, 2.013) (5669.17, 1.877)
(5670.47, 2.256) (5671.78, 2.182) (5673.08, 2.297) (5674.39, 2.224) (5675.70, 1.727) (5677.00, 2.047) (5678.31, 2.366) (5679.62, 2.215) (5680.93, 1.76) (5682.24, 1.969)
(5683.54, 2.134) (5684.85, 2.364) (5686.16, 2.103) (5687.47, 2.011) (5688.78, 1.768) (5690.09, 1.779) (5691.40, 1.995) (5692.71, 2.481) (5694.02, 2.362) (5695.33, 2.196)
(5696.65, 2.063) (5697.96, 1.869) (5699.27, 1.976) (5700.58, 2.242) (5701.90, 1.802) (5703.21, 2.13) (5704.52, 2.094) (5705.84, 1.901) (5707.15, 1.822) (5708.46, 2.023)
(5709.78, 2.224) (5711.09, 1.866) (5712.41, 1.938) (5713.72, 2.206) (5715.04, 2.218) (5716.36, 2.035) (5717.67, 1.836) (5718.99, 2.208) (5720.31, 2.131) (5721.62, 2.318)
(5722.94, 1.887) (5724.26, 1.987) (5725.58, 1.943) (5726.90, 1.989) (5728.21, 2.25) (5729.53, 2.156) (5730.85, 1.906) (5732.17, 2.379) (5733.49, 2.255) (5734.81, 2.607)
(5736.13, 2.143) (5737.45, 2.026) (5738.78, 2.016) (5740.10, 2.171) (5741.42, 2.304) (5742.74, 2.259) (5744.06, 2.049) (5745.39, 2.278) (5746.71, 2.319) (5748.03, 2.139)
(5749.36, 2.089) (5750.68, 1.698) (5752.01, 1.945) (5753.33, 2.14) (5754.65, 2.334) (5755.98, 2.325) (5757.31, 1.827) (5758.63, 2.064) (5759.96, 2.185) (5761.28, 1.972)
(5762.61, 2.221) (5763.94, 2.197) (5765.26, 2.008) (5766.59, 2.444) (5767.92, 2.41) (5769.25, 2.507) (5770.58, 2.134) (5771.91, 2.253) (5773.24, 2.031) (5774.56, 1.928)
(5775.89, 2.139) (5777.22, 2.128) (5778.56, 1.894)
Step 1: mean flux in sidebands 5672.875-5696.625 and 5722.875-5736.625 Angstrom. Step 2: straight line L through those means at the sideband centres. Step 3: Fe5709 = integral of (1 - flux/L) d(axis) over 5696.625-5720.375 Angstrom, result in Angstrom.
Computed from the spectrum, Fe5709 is 1.1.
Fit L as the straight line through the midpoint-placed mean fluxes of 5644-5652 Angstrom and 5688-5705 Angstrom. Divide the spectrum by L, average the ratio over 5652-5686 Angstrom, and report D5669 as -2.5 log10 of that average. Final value 0.03 mag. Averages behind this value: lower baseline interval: 2.17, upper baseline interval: 2.06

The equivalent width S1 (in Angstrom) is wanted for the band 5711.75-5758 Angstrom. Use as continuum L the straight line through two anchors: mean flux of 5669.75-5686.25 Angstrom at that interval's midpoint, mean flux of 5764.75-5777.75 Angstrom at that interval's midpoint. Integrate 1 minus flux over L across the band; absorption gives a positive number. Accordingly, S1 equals 1.0 Angstrom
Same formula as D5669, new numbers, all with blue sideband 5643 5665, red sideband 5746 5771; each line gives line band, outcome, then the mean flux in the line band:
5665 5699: 0.023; 2.07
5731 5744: -0.037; 2.22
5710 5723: 0.027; 2.08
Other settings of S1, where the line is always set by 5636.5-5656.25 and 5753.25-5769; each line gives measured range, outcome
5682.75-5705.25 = 0.7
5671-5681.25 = 0.1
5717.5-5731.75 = 0.6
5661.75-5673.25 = 0.6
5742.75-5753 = 0.4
